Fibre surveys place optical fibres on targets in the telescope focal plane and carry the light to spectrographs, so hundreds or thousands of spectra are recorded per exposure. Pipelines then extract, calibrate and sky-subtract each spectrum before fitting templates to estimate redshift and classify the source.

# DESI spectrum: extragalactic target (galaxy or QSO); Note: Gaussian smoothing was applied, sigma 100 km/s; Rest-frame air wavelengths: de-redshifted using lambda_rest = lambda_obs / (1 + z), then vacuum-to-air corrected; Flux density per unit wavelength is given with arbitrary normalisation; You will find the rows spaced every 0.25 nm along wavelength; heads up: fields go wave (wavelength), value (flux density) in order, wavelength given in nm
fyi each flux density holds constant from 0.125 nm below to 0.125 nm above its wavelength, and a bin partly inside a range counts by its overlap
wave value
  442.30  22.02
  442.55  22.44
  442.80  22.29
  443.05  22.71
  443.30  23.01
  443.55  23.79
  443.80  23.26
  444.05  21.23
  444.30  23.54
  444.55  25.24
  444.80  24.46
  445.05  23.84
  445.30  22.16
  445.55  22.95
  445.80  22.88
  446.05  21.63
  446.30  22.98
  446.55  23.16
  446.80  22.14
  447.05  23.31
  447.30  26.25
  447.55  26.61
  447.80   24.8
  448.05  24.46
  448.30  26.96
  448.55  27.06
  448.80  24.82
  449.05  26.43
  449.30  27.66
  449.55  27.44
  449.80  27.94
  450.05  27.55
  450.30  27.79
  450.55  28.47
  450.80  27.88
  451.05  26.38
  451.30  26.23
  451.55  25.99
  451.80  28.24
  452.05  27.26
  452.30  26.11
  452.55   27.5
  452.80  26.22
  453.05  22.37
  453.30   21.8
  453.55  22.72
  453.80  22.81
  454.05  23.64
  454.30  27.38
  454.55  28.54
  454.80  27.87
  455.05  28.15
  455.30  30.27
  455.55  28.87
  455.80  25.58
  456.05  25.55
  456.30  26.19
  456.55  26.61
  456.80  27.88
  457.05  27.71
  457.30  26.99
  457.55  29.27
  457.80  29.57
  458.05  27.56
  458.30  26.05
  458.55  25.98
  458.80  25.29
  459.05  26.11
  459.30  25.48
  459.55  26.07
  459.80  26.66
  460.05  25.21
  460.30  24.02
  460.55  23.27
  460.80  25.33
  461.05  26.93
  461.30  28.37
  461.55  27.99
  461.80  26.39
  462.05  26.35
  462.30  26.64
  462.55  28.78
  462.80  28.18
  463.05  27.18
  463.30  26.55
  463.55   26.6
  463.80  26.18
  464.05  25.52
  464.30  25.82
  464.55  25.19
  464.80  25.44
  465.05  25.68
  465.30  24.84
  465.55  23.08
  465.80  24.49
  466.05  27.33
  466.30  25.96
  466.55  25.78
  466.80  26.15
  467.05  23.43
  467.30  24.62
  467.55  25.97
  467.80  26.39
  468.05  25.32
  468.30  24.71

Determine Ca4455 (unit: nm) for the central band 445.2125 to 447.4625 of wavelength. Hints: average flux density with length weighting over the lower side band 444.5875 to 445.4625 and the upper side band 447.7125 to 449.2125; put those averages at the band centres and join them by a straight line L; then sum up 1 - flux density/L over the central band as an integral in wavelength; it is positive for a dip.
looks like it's 0.12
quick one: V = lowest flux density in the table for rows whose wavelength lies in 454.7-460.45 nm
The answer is 24.02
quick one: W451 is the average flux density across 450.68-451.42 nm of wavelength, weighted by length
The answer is 26.8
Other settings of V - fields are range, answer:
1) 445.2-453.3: 21.63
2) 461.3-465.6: 23.08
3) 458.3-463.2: 23.27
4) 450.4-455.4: 21.8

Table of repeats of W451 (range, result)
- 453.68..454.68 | 25.6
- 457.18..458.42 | 27.9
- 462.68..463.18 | 27.7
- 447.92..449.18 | 25.9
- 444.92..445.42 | 23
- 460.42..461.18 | 25.2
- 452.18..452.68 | 26.8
